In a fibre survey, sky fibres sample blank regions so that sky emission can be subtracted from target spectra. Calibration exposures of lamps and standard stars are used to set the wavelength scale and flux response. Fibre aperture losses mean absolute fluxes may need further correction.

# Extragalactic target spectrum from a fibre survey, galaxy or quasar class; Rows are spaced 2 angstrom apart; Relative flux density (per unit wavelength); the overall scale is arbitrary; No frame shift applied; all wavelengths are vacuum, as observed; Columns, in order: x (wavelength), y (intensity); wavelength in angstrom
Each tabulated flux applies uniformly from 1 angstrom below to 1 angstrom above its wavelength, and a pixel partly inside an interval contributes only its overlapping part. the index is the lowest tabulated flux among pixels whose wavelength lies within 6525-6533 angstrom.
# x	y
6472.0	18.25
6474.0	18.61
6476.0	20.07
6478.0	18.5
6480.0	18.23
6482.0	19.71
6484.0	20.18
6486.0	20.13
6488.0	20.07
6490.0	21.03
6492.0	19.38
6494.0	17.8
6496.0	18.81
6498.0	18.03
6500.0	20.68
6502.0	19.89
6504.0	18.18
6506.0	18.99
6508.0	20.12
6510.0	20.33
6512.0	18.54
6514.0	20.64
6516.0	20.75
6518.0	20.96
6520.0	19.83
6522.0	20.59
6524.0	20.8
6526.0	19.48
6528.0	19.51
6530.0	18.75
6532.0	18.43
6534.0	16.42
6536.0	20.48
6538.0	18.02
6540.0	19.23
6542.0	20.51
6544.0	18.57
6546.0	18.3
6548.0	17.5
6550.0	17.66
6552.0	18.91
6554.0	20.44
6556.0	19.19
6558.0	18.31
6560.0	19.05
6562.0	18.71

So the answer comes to 18.43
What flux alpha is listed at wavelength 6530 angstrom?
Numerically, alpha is 18.75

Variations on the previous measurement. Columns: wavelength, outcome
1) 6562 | 18.71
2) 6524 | 20.8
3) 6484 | 20.18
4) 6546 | 18.3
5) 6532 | 18.43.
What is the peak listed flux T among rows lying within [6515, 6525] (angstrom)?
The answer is 20.96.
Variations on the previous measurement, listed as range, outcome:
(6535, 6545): 20.51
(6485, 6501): 21.03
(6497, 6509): 20.68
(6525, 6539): 20.48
